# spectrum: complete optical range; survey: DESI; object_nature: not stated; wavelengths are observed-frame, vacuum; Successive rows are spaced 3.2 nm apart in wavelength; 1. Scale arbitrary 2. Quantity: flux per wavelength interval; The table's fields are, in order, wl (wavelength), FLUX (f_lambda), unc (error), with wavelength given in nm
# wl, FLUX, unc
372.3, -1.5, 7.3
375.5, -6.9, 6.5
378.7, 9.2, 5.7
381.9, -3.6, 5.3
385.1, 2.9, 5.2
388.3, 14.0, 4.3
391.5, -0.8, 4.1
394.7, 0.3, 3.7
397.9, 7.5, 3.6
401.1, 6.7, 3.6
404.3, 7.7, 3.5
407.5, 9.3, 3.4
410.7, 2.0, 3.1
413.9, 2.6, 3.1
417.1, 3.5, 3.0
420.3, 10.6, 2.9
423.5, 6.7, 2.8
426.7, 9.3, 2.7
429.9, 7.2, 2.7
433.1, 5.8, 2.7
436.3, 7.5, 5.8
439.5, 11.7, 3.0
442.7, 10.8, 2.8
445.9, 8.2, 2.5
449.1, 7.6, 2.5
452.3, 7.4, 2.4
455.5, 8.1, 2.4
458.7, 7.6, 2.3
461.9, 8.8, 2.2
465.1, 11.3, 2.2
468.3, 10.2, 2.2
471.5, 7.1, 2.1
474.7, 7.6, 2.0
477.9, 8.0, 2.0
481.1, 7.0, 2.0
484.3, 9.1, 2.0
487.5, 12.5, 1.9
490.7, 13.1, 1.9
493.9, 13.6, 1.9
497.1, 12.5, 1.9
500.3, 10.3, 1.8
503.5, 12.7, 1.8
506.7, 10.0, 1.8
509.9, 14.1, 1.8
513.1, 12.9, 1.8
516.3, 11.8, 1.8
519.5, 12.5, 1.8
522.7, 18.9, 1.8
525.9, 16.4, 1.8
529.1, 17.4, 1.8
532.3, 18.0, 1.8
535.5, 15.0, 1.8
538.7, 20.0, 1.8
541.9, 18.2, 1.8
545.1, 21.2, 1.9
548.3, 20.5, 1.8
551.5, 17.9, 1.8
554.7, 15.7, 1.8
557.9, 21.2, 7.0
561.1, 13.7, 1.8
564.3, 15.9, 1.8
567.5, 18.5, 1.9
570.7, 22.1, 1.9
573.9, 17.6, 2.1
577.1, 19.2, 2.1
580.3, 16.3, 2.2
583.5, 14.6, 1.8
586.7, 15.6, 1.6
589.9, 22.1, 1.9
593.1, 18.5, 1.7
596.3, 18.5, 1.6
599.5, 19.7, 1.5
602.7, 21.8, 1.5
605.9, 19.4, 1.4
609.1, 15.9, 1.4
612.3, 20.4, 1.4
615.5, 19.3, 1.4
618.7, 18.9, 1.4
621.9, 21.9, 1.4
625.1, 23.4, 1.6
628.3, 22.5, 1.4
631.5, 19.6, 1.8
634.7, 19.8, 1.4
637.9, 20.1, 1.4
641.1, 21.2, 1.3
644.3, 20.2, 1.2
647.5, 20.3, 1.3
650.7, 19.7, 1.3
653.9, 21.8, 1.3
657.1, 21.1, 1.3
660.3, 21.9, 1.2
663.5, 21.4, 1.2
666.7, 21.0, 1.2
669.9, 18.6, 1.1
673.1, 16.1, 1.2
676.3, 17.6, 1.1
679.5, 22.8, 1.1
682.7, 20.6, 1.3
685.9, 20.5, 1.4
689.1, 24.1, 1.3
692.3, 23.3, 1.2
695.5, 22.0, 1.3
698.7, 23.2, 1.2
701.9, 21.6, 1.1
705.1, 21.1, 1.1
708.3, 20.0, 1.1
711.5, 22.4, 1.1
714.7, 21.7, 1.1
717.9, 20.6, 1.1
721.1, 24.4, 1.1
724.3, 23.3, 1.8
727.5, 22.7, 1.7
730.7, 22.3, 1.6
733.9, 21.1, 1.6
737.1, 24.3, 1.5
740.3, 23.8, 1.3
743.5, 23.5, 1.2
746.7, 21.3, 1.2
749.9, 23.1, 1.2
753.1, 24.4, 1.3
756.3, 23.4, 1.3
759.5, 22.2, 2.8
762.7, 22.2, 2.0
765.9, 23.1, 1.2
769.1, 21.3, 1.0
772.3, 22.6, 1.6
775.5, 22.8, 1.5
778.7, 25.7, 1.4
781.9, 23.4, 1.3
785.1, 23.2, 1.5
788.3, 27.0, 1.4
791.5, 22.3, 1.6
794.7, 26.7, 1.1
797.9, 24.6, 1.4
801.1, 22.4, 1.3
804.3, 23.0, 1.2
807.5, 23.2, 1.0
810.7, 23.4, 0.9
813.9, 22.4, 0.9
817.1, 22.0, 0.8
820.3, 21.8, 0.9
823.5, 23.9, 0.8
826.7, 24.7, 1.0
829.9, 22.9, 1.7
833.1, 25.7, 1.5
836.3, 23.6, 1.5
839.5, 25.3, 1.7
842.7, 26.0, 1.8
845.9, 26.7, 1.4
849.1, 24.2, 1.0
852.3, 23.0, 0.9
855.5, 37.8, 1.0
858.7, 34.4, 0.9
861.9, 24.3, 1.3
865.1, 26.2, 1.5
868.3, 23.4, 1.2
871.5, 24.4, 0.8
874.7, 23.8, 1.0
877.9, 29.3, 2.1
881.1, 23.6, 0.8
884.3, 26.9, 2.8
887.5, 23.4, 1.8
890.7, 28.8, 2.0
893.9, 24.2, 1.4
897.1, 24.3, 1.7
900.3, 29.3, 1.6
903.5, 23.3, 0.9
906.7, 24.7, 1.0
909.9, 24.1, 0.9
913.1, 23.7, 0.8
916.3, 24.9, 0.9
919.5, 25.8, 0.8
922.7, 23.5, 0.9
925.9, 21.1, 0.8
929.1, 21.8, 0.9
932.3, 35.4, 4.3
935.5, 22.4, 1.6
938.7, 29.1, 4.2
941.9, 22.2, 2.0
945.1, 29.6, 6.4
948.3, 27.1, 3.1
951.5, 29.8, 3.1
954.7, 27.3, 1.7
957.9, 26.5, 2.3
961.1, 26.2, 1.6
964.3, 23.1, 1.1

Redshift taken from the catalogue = 0.30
